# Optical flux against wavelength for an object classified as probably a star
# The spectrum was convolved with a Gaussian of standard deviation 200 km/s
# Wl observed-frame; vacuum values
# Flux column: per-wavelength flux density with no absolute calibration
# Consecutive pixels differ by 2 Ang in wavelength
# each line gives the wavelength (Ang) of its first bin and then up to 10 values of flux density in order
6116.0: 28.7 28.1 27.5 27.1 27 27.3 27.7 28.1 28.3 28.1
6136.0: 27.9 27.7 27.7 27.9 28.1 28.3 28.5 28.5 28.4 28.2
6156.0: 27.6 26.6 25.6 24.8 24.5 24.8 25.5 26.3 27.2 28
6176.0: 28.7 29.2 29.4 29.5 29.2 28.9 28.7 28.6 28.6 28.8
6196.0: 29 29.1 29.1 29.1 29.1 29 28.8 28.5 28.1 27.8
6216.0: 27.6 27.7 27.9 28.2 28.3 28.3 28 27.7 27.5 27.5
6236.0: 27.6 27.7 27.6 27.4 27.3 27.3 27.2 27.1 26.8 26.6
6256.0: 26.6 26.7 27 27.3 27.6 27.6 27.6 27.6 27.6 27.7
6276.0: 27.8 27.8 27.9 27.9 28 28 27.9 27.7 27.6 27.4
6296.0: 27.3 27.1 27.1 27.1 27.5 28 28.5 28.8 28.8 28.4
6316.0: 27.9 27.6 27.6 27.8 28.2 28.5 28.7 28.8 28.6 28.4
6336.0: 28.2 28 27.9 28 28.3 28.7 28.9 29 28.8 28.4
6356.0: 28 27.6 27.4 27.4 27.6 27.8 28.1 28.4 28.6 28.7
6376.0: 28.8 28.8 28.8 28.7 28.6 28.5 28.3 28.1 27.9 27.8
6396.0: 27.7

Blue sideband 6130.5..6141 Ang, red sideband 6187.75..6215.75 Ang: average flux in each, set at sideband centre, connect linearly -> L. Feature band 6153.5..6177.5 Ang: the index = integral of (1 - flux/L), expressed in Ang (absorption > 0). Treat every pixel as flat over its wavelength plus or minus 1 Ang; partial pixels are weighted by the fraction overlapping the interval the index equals 1.5 Ang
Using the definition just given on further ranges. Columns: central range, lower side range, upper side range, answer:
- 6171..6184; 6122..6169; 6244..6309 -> -0.7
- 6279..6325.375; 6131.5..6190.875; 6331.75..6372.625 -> 0.4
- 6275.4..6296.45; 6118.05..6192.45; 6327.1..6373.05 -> 0.2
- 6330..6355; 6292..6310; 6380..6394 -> -0.4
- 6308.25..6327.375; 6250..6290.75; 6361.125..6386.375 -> -0.2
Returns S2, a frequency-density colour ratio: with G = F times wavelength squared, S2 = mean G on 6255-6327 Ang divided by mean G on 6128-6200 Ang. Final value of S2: 1.0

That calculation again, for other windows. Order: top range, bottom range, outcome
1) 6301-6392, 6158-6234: 1.06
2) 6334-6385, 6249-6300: 1.06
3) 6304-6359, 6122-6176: 1.10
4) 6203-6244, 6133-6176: 1.05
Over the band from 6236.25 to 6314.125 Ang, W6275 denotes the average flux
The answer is 27.6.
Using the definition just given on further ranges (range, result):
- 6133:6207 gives 28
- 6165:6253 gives 28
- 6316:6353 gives 28.3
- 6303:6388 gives 28.3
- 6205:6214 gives 28.5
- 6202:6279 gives 27.7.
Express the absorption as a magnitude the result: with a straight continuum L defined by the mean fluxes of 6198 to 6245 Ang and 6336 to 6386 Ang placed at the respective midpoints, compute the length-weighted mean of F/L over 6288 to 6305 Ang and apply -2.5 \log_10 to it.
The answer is 0.03 mag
